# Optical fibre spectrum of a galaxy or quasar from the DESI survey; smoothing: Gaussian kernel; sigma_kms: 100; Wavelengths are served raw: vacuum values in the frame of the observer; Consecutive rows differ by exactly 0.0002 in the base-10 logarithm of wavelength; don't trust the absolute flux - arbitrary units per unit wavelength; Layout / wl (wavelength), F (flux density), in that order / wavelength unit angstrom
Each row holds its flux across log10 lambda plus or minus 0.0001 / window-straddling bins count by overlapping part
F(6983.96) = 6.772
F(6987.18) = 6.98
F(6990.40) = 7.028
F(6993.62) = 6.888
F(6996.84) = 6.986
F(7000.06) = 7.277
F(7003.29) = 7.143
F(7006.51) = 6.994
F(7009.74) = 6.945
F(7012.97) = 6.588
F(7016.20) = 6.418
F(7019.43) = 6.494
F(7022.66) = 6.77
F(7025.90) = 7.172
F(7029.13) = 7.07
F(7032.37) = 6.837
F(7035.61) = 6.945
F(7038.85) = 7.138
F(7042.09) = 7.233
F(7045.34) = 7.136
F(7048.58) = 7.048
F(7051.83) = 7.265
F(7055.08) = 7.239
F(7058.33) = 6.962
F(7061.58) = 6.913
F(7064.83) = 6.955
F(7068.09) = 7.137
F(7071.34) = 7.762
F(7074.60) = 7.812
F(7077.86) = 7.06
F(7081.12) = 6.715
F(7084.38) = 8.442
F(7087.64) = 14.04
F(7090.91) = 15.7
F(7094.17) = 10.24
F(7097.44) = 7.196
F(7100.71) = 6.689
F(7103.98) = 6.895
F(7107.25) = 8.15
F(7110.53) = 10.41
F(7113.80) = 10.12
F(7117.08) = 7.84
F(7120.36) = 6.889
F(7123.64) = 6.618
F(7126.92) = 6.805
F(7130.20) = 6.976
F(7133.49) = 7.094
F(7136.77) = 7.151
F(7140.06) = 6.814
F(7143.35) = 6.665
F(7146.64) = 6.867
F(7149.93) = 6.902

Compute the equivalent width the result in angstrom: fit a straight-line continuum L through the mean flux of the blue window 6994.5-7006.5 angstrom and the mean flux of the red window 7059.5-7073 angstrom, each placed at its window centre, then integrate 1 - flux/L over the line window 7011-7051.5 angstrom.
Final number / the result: 1.3 angstrom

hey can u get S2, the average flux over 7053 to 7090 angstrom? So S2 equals 8.06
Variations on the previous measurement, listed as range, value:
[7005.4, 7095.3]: 7.75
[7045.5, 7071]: 7.11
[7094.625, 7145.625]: 7.54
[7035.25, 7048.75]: 7.12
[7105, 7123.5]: 8.45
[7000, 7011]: 7.07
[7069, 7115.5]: 9.06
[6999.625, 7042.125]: 6.91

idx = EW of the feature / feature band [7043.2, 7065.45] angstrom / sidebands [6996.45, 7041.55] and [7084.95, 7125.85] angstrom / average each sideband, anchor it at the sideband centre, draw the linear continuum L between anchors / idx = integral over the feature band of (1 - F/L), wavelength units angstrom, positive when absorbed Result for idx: 2.1 angstrom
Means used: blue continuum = 6.92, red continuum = 9.17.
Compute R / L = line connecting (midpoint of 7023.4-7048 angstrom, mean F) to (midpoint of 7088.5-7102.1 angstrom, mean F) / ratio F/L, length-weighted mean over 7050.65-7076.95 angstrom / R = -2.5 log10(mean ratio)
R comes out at 0.18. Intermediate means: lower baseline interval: 7.06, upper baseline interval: 10.2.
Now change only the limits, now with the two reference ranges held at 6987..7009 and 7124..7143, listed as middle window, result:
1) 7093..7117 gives -0.21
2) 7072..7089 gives -0.24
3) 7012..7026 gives 0.06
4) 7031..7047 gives -0.01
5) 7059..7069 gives 0.00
